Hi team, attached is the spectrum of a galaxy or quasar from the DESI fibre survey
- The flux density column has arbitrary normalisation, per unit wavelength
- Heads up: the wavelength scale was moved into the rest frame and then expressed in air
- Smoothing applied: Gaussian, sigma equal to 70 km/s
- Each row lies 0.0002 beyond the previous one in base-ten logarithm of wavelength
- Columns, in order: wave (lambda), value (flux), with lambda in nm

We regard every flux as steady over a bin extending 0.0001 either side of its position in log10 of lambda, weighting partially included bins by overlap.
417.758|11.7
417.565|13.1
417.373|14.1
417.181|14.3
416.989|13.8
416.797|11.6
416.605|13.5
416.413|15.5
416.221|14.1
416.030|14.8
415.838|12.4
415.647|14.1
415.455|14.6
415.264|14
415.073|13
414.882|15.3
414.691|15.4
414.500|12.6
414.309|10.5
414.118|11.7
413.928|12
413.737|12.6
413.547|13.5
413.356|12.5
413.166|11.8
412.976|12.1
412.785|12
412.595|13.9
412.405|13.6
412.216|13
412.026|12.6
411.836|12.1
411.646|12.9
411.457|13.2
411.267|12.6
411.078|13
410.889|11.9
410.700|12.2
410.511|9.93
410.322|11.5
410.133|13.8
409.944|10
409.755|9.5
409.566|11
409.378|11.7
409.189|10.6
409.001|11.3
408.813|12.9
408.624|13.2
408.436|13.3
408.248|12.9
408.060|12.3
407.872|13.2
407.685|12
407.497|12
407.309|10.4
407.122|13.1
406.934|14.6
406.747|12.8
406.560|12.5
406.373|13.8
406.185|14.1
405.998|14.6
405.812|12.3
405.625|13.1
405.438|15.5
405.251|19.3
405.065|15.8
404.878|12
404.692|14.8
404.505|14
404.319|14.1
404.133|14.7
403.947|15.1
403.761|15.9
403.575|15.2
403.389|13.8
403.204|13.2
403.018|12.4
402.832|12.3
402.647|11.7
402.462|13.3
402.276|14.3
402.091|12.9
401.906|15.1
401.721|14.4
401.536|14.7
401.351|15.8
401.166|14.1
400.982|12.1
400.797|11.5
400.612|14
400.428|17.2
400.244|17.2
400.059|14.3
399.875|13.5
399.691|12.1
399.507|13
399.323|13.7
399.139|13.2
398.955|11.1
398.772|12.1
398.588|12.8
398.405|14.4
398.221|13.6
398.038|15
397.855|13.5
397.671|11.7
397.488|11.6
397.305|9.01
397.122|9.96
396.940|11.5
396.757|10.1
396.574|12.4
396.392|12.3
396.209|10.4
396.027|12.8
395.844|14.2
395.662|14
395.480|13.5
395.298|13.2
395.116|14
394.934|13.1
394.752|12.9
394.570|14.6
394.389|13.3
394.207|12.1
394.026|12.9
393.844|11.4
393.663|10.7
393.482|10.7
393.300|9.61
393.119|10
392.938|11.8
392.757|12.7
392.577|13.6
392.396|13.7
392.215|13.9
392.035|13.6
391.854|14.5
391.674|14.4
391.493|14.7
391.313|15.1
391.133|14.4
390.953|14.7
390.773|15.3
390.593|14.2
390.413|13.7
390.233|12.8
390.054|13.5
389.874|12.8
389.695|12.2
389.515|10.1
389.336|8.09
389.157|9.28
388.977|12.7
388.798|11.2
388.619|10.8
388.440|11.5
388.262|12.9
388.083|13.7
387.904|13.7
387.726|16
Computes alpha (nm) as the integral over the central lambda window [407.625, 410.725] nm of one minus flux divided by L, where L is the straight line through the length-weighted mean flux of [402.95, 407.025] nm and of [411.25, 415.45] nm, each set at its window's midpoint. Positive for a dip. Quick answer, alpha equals 0.401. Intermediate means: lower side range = 14.3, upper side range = 12.9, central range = 11.8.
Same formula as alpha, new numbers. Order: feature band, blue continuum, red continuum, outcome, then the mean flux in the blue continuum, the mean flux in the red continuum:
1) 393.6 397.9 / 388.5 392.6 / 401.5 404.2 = 0.348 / 13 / 13.9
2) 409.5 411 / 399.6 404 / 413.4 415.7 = 0.249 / 14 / 13.2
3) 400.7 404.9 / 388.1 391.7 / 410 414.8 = -0.413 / 12.7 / 12.5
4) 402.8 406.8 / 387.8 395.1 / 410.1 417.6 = -0.403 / 12.7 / 13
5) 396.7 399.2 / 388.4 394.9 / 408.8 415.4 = 0.081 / 12.6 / 12.4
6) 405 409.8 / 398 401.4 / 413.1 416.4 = 0.171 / 13.7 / 13.3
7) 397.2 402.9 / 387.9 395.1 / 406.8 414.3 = -0.416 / 12.7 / 12.3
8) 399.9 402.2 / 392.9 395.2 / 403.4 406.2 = -0.106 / 12.1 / 14.7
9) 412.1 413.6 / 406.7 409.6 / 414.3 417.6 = 0.051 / 12.4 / 13.8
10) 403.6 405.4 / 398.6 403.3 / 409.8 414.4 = -0.268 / 13.6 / 12.3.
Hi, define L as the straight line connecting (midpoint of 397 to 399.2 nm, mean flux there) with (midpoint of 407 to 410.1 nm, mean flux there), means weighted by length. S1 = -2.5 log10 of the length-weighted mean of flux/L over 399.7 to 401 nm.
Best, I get -0.17 mag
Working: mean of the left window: 12.3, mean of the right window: 11.9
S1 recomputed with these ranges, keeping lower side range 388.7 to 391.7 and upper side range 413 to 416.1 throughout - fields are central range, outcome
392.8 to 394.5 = 0.13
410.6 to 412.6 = 0.03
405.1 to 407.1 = -0.10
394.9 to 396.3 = -0.02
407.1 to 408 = 0.08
